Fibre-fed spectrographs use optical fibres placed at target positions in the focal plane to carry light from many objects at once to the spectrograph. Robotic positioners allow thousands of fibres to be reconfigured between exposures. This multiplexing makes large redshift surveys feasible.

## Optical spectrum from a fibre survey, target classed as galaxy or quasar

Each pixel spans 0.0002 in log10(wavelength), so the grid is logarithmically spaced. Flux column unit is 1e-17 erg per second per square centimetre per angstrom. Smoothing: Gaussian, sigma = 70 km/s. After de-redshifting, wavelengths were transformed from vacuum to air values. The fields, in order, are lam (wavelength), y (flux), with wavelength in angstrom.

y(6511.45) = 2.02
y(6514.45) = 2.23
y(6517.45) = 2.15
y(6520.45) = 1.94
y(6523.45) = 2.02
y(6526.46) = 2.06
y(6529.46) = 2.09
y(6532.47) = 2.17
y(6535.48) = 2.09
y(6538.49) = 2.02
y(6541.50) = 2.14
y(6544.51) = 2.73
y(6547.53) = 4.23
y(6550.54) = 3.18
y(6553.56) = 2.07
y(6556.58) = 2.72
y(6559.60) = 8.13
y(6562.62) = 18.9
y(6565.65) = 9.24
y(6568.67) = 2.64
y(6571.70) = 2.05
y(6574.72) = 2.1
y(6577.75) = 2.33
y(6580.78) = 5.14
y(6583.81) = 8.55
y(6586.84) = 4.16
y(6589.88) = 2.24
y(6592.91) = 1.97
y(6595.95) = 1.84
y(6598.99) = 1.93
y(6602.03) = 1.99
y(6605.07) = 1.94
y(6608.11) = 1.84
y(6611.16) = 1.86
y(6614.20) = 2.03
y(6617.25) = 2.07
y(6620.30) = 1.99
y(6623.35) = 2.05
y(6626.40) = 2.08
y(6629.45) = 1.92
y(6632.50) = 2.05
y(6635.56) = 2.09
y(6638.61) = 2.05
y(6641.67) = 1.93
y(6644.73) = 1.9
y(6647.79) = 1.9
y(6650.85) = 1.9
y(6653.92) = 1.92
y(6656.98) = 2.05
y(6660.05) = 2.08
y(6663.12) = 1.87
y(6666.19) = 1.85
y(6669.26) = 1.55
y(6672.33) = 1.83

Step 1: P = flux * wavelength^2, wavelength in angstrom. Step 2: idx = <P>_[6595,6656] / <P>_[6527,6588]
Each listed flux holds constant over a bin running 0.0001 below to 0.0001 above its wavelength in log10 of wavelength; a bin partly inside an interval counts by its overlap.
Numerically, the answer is 0.46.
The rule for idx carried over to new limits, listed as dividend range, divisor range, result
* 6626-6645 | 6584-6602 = 0.72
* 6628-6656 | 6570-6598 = 0.60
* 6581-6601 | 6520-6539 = 1.74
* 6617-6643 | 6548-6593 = 0.40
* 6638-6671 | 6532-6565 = 0.41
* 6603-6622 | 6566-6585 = 0.49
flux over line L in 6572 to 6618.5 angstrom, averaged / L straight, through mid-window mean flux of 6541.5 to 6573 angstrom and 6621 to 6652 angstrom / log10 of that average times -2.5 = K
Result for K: 0.36 mag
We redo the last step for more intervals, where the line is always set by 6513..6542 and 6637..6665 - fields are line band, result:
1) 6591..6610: 0.05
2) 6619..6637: -0.03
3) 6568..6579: -0.11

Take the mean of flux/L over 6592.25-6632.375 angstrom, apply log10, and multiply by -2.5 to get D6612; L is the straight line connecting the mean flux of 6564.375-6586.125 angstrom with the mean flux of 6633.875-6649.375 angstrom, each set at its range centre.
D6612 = 0.47 mag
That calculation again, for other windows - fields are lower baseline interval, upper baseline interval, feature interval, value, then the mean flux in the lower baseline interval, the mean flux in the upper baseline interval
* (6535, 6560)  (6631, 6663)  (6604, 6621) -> 0.21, 3.09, 1.98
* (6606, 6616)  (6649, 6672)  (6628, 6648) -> -0.05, 1.92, 1.89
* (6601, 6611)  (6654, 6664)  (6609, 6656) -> -0.02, 1.91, 2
